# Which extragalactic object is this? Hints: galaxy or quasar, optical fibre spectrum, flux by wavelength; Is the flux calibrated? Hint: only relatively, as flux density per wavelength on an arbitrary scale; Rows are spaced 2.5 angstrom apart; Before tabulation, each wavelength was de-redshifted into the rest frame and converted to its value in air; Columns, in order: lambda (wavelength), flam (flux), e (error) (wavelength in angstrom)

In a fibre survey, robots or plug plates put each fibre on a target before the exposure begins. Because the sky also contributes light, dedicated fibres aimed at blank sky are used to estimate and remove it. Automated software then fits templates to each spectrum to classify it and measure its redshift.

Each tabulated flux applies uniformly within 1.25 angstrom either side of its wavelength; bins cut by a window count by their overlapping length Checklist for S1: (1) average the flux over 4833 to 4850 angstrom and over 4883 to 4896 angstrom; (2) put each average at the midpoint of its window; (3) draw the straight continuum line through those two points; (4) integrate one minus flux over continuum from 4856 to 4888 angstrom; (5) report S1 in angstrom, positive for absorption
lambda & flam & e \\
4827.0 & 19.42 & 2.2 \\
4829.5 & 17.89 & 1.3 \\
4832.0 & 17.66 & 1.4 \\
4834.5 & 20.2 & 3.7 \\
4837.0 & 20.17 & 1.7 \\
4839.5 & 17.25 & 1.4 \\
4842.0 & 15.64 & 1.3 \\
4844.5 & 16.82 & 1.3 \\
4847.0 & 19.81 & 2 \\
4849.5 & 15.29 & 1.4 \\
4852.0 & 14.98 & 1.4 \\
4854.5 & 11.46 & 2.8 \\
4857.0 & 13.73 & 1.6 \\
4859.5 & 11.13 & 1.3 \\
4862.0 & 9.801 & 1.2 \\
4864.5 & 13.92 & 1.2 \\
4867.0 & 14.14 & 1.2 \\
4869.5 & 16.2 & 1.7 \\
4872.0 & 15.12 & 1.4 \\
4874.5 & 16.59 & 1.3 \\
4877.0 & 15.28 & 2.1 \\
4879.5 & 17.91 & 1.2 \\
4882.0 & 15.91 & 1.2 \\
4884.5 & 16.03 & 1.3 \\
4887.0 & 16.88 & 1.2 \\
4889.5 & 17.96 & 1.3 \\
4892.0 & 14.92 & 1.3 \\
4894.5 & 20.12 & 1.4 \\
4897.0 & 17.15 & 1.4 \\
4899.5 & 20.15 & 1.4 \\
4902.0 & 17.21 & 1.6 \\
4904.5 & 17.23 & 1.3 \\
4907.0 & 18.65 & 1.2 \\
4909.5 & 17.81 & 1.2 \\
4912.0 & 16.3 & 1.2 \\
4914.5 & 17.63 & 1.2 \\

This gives 4.8 angstrom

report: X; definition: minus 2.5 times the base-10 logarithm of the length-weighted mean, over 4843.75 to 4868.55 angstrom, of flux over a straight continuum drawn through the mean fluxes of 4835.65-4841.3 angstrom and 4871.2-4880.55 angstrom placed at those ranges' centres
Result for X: 0.23 mag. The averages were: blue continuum 18.4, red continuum 16.2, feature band 14.1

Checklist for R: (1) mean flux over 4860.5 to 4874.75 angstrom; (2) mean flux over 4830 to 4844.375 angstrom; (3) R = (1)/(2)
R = 0.8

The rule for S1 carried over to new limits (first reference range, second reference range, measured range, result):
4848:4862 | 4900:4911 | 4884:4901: -1.0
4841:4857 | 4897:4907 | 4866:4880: 0.8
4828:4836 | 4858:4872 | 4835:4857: 0.0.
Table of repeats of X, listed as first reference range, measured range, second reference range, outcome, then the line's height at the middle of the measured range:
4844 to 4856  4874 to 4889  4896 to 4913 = 0.02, 16.9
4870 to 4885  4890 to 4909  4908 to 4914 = -0.07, 16.8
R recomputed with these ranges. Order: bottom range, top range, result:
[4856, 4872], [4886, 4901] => 1.34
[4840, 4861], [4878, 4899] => 1.16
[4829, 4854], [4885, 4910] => 1.02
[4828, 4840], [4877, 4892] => 0.89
